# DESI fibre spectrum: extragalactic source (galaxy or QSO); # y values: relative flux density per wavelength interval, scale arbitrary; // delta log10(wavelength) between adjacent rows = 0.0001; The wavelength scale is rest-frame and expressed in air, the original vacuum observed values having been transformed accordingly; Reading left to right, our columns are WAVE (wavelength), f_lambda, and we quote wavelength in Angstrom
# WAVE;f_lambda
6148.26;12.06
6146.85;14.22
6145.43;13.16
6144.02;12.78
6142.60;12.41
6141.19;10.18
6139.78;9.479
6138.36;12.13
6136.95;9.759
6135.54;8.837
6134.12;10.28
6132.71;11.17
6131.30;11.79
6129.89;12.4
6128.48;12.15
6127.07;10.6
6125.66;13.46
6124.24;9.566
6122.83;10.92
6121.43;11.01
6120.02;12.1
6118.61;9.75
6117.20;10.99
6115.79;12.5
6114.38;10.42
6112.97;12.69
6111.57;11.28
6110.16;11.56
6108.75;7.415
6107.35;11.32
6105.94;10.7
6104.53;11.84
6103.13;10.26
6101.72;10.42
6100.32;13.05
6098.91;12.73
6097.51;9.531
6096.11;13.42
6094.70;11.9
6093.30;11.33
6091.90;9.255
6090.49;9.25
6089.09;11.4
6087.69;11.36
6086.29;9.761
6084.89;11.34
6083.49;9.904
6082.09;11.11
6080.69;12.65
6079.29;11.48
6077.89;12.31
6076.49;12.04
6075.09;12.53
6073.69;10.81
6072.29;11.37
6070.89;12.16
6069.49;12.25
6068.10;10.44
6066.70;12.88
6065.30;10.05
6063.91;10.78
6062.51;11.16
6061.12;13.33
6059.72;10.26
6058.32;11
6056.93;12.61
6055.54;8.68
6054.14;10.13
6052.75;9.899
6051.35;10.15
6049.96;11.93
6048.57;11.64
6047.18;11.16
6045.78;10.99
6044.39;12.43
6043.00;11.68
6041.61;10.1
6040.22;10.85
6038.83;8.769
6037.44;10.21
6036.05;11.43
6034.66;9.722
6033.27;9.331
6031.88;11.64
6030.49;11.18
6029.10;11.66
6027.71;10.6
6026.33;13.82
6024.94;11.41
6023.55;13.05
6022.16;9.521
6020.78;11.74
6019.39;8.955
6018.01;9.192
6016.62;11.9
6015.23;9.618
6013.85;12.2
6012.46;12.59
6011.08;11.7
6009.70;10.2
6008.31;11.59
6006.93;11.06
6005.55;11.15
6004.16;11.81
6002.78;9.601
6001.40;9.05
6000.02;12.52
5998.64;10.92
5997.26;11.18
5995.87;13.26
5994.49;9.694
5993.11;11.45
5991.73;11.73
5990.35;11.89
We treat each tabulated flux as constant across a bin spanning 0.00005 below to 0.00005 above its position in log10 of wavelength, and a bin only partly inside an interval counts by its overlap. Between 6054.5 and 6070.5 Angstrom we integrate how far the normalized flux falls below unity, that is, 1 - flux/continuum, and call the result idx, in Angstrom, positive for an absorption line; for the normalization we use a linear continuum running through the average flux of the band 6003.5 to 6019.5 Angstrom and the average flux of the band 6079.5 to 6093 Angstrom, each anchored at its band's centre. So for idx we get -0.6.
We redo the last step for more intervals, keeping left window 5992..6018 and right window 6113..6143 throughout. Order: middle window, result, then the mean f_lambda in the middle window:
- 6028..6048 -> 0.6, 10.8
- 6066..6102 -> -1.1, 11.4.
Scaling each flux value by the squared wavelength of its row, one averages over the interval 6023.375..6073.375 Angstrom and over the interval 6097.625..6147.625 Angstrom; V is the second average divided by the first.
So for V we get 1.04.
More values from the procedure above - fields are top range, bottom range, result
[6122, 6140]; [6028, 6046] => 1.05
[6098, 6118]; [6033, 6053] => 1.07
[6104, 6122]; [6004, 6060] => 1.03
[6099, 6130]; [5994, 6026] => 1.05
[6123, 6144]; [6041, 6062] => 1.03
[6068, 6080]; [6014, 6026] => 1.11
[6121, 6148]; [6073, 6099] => 1.03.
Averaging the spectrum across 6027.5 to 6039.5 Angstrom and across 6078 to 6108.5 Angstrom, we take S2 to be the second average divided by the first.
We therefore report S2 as 1.06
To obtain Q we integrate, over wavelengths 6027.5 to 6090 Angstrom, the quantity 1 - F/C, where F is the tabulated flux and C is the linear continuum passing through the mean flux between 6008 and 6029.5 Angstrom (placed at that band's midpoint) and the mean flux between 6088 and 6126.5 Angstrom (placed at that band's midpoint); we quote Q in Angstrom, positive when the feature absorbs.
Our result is 0.5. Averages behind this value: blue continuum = 11.2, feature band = 11.1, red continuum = 11.1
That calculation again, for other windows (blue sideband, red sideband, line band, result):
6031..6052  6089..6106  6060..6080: -1.2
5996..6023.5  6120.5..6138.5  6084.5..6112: 0.2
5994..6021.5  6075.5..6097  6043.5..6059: 0.2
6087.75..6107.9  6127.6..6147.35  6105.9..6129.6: 0.4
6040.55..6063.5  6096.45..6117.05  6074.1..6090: -0.4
